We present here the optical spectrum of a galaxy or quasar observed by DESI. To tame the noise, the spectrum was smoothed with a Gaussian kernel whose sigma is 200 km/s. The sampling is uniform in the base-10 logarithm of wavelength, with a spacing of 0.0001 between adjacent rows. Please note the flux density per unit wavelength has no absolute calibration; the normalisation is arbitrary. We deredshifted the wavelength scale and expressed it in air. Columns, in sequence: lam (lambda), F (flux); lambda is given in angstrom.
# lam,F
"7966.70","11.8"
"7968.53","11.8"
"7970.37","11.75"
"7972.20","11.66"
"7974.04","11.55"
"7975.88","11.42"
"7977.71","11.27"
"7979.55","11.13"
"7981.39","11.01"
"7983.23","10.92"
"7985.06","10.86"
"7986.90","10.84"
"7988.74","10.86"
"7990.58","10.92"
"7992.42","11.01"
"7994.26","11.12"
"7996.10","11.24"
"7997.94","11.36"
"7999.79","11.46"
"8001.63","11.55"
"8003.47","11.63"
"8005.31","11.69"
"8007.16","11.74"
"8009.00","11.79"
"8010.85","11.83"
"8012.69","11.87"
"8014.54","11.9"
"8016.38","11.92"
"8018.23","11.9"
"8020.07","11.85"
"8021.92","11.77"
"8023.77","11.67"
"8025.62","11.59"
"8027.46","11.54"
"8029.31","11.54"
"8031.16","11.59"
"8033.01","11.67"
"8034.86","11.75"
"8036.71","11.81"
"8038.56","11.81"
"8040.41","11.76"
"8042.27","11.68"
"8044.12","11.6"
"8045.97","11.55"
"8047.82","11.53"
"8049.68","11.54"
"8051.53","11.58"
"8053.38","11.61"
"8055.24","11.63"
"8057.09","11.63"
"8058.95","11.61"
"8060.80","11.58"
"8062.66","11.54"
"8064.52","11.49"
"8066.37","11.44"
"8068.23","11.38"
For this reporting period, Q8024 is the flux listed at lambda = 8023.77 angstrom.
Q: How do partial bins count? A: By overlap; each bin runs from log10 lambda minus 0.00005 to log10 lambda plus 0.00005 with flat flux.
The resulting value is 11.67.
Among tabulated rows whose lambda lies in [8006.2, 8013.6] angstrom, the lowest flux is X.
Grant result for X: 11.74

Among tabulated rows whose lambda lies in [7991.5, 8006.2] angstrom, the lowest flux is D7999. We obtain 11.01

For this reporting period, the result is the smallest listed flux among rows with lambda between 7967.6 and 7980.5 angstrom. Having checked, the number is 11.13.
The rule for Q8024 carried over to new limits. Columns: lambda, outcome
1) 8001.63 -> 11.55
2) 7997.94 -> 11.36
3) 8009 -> 11.79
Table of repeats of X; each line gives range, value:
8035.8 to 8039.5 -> 11.81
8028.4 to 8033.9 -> 11.54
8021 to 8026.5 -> 11.59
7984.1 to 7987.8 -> 10.84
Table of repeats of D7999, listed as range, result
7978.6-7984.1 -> 10.92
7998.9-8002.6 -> 11.46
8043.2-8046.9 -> 11.55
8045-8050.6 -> 11.53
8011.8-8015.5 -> 11.87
